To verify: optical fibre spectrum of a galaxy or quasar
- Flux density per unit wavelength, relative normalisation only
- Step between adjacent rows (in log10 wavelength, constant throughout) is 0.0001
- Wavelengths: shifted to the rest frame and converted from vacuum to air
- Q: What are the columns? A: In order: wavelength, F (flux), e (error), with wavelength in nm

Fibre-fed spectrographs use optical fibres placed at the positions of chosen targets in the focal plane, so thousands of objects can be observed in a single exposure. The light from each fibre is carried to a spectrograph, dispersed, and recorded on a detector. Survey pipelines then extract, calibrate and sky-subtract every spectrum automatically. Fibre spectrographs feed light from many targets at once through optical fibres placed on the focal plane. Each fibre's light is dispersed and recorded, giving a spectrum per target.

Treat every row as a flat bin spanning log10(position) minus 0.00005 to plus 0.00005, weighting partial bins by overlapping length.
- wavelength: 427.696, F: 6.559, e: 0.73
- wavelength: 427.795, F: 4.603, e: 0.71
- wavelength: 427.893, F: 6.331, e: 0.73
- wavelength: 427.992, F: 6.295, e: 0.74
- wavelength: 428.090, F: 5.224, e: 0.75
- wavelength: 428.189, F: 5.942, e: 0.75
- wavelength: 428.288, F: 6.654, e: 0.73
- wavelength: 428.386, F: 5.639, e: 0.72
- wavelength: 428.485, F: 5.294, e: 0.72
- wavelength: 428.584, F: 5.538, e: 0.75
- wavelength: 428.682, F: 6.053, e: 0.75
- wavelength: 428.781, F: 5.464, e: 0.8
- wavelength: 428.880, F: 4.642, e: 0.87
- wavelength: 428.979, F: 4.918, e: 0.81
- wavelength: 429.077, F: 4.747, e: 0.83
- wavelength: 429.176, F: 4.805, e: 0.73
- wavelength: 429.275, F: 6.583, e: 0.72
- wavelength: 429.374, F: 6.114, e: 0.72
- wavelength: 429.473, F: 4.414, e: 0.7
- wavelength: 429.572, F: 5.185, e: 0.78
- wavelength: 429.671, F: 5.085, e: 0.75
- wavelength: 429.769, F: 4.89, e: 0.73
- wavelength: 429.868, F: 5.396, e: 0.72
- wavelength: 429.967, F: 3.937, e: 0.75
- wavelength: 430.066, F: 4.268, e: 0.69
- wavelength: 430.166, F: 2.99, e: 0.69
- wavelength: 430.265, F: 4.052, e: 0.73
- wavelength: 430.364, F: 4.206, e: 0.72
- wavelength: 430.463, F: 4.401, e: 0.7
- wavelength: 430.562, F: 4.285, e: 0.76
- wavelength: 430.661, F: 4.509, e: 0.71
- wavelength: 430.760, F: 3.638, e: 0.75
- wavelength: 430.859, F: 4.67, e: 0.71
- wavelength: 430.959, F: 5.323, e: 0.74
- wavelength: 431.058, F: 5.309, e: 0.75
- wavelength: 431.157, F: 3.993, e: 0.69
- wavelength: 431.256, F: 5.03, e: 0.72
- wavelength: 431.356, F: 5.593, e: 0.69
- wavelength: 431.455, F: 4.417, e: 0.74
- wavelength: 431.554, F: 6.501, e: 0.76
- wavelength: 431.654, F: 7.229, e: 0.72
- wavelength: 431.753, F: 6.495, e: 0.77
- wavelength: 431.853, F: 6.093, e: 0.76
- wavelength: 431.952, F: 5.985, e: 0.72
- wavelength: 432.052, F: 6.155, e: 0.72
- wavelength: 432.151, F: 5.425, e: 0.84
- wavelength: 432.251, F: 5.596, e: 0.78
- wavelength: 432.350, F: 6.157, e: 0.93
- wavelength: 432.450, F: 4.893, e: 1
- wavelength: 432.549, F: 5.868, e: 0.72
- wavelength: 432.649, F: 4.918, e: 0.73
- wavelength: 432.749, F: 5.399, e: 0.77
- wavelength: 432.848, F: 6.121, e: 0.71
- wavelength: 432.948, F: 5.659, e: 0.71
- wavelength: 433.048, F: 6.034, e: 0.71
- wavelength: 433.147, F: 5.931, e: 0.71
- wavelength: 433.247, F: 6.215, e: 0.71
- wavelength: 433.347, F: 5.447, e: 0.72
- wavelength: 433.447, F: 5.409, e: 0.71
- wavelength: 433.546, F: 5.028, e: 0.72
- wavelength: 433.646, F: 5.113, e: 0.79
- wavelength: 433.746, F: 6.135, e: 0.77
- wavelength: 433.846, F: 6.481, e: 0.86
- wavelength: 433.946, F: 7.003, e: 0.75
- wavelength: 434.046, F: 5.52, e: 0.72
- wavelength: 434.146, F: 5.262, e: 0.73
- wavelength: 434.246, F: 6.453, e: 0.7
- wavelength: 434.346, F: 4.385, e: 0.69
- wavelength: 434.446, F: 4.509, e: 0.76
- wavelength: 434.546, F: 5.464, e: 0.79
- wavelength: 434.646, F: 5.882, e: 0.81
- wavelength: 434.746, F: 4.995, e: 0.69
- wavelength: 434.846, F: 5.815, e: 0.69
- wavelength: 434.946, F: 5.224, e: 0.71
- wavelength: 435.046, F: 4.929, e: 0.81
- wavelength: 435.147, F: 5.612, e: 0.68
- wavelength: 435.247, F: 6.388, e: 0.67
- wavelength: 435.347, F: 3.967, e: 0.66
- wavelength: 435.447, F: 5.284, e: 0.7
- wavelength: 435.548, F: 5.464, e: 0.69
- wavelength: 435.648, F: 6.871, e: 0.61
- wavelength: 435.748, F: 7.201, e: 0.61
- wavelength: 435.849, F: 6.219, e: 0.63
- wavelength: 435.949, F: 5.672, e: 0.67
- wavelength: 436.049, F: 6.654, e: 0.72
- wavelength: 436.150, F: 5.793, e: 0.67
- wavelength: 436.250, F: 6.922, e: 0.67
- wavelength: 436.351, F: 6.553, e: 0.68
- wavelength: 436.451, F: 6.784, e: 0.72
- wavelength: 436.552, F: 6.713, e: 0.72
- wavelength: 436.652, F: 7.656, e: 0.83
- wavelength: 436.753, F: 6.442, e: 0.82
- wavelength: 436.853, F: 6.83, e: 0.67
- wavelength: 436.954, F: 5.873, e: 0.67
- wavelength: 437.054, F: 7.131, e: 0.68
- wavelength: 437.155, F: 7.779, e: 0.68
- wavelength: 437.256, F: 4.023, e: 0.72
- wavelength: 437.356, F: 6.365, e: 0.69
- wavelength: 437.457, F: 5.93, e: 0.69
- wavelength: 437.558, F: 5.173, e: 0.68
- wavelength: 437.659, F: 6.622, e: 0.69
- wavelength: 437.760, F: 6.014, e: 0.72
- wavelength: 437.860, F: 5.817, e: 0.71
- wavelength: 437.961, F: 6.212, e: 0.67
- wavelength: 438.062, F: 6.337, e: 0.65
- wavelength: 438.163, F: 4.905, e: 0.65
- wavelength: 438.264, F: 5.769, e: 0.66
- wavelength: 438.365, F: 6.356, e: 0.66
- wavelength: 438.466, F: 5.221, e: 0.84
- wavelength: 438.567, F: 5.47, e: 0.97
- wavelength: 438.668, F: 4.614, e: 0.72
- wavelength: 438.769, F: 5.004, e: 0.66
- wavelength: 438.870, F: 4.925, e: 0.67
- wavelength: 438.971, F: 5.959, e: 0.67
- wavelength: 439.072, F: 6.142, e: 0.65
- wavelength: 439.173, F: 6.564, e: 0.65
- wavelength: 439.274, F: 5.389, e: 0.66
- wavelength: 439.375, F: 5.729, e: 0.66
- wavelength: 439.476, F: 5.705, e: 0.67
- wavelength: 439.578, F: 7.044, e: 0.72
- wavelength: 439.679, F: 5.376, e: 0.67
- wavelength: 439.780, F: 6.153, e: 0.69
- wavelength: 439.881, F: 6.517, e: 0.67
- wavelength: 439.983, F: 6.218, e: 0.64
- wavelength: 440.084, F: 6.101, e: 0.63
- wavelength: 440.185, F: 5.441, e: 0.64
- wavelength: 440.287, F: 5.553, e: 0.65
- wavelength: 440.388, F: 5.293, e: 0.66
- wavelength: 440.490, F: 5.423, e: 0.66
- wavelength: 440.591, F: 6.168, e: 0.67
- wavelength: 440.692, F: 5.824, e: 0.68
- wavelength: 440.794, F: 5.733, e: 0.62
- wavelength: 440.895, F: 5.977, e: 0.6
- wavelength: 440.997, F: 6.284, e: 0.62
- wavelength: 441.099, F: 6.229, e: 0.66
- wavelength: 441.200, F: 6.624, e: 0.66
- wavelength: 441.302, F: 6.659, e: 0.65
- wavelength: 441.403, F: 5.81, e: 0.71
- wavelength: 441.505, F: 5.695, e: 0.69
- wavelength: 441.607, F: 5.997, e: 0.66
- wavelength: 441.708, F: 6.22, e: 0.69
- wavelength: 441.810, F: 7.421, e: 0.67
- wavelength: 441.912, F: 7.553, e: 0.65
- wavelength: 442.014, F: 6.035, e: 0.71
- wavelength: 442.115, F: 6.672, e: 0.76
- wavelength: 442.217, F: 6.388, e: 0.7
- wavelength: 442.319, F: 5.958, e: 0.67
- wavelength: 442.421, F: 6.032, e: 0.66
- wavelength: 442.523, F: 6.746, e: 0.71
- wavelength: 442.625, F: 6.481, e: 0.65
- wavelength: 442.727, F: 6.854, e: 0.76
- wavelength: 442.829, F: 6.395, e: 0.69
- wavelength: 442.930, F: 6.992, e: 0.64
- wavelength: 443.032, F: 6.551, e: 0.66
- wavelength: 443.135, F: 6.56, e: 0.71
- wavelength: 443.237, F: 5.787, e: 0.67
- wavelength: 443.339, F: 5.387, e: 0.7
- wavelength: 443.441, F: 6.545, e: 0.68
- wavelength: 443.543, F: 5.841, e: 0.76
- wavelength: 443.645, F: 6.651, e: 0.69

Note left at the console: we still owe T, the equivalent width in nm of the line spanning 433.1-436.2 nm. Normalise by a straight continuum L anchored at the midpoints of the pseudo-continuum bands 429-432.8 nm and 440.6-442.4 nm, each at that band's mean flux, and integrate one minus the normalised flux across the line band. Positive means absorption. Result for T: -0.09 nm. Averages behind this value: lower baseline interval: 5.12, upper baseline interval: 6.29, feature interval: 5.69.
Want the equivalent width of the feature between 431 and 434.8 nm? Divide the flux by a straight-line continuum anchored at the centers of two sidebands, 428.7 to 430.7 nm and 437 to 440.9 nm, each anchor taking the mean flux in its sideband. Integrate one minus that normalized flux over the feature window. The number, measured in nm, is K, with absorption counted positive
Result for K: -0.37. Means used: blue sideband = 4.77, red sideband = 5.84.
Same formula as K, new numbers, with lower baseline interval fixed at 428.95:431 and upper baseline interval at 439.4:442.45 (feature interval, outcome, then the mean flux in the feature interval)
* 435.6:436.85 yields -0.25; 6.63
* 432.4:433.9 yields -0.16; 5.65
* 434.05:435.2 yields -0.01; 5.33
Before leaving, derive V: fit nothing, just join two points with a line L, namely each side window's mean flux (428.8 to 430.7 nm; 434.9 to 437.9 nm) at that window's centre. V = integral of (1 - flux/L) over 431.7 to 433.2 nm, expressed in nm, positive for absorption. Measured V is -0.141 nm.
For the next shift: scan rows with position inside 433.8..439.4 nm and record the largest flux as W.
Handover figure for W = 7.779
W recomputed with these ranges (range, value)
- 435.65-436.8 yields 7.656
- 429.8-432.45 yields 7.229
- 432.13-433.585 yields 6.215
